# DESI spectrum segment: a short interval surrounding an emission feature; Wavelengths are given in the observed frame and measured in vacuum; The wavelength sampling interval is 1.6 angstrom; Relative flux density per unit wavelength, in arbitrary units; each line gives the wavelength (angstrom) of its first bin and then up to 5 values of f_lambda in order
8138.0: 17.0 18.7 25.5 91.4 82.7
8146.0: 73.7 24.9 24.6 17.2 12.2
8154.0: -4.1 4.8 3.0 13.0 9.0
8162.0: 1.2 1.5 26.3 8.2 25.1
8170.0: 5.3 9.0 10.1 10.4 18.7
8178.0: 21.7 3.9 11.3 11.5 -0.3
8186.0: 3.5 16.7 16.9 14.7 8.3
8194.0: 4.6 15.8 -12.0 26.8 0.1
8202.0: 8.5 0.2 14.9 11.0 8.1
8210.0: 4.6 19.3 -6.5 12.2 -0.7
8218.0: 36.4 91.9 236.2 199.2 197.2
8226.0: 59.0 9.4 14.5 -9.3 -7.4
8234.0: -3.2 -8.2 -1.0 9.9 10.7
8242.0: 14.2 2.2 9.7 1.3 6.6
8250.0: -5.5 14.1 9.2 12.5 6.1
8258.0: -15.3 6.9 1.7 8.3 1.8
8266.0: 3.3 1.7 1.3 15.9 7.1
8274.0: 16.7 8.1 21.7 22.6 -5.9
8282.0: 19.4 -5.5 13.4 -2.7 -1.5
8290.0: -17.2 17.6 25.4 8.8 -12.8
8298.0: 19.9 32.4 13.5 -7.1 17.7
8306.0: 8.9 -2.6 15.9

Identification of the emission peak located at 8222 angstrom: [O III] 5007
